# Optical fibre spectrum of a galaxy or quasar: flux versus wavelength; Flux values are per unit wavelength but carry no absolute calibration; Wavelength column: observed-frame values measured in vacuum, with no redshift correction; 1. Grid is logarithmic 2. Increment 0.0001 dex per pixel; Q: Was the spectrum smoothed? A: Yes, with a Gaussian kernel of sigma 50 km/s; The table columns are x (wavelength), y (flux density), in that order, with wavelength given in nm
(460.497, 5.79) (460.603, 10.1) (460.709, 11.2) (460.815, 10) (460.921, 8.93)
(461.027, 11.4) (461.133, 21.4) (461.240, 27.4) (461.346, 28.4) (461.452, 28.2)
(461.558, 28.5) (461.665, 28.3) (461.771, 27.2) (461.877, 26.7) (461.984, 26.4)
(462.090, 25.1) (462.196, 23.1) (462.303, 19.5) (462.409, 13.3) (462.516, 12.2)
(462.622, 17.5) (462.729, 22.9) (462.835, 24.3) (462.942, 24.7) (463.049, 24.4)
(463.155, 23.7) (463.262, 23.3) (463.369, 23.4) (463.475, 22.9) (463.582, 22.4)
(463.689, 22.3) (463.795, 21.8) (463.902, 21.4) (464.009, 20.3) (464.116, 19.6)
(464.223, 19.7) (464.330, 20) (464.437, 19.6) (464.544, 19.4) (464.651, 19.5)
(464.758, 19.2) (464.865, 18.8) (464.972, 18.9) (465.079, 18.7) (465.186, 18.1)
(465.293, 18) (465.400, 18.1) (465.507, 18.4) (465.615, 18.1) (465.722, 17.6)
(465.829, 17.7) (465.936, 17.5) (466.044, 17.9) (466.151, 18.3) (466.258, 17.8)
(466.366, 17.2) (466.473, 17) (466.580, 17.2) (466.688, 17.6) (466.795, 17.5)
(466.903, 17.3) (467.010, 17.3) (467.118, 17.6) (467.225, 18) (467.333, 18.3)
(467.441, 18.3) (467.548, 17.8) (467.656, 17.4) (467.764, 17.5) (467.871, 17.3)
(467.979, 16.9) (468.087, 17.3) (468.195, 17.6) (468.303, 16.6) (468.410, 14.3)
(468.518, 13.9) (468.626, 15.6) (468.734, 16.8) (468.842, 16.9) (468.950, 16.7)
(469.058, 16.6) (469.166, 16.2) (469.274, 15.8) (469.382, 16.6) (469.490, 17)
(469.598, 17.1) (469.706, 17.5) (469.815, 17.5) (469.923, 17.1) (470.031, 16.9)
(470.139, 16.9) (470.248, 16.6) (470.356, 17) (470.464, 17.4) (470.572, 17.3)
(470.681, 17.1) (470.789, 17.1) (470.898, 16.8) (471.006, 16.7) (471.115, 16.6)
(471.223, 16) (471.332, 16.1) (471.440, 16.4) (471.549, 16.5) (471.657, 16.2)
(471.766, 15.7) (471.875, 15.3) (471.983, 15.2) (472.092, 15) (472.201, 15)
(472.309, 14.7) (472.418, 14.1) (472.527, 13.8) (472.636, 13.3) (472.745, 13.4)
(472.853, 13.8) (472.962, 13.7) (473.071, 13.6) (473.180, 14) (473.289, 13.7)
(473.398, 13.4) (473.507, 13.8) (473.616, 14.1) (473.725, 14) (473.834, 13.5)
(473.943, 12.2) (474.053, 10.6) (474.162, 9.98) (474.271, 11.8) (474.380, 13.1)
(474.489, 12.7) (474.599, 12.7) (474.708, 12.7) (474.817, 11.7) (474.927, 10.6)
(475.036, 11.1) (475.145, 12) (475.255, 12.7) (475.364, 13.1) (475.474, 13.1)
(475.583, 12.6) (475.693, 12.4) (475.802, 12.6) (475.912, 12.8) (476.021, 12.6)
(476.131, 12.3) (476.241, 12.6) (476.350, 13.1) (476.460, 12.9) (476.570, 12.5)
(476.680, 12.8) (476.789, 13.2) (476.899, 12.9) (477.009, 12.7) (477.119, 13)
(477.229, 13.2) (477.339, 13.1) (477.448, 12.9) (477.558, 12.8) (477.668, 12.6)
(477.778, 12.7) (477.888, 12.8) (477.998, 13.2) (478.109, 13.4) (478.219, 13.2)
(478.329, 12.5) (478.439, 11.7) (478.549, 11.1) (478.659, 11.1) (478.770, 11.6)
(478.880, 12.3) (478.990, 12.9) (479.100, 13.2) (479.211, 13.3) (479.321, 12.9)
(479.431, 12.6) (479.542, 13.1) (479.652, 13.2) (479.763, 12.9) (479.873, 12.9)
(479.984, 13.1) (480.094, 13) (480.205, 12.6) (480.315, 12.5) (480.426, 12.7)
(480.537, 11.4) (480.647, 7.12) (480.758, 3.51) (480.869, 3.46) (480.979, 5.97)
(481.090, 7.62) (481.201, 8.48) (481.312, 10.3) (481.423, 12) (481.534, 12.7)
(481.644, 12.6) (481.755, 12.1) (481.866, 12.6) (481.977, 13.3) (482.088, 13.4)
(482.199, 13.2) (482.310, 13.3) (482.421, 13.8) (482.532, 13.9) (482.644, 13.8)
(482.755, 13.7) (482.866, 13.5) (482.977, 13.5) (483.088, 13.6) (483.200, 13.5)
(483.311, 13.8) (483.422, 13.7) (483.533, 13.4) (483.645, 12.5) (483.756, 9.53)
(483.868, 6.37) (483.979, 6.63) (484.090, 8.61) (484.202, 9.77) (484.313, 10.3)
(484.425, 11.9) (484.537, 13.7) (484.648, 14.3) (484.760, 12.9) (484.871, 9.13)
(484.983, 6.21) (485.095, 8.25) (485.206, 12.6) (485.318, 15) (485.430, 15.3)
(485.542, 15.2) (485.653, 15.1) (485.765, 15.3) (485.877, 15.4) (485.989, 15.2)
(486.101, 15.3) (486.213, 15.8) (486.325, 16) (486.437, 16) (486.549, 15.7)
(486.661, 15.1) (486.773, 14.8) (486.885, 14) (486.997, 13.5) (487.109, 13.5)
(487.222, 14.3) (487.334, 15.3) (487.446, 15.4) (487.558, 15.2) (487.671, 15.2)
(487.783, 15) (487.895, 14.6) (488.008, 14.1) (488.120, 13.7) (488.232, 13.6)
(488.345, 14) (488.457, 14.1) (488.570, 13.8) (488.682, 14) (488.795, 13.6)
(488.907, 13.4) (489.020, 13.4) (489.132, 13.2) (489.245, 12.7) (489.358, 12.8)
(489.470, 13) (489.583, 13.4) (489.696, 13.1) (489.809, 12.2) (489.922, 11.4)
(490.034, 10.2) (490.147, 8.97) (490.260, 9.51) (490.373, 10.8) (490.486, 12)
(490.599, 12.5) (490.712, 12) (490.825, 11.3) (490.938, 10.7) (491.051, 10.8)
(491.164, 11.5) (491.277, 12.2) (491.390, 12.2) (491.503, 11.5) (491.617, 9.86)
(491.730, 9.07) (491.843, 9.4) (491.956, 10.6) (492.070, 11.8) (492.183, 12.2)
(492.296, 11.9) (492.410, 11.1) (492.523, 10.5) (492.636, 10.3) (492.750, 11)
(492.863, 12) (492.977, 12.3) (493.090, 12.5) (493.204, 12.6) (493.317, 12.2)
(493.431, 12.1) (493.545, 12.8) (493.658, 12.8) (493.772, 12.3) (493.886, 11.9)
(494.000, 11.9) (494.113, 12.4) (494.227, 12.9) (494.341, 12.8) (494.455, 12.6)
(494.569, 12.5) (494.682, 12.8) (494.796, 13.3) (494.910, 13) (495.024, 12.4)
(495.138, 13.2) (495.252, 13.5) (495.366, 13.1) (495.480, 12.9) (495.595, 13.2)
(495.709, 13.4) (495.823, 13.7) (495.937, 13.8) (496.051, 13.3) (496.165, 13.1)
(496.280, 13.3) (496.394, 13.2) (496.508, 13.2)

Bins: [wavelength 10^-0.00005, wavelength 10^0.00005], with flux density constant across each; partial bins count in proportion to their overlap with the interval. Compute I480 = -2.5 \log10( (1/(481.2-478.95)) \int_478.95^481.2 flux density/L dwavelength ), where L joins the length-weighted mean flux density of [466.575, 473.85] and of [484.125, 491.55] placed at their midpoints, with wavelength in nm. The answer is 0.30 mag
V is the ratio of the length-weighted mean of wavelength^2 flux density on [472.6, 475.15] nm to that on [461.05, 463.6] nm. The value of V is 0.6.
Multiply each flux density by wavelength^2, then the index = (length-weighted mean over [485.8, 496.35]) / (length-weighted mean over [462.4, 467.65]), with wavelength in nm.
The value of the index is 0.7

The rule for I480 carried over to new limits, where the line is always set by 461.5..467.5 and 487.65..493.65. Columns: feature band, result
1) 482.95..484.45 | 0.27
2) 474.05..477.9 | 0.31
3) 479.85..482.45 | 0.35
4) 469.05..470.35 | 0.11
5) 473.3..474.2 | 0.33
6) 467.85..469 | 0.16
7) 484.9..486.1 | 0.03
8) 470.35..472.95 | 0.15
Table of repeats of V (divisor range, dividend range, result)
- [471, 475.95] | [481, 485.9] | 0.93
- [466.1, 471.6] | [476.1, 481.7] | 0.73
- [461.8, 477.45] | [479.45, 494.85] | 0.81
